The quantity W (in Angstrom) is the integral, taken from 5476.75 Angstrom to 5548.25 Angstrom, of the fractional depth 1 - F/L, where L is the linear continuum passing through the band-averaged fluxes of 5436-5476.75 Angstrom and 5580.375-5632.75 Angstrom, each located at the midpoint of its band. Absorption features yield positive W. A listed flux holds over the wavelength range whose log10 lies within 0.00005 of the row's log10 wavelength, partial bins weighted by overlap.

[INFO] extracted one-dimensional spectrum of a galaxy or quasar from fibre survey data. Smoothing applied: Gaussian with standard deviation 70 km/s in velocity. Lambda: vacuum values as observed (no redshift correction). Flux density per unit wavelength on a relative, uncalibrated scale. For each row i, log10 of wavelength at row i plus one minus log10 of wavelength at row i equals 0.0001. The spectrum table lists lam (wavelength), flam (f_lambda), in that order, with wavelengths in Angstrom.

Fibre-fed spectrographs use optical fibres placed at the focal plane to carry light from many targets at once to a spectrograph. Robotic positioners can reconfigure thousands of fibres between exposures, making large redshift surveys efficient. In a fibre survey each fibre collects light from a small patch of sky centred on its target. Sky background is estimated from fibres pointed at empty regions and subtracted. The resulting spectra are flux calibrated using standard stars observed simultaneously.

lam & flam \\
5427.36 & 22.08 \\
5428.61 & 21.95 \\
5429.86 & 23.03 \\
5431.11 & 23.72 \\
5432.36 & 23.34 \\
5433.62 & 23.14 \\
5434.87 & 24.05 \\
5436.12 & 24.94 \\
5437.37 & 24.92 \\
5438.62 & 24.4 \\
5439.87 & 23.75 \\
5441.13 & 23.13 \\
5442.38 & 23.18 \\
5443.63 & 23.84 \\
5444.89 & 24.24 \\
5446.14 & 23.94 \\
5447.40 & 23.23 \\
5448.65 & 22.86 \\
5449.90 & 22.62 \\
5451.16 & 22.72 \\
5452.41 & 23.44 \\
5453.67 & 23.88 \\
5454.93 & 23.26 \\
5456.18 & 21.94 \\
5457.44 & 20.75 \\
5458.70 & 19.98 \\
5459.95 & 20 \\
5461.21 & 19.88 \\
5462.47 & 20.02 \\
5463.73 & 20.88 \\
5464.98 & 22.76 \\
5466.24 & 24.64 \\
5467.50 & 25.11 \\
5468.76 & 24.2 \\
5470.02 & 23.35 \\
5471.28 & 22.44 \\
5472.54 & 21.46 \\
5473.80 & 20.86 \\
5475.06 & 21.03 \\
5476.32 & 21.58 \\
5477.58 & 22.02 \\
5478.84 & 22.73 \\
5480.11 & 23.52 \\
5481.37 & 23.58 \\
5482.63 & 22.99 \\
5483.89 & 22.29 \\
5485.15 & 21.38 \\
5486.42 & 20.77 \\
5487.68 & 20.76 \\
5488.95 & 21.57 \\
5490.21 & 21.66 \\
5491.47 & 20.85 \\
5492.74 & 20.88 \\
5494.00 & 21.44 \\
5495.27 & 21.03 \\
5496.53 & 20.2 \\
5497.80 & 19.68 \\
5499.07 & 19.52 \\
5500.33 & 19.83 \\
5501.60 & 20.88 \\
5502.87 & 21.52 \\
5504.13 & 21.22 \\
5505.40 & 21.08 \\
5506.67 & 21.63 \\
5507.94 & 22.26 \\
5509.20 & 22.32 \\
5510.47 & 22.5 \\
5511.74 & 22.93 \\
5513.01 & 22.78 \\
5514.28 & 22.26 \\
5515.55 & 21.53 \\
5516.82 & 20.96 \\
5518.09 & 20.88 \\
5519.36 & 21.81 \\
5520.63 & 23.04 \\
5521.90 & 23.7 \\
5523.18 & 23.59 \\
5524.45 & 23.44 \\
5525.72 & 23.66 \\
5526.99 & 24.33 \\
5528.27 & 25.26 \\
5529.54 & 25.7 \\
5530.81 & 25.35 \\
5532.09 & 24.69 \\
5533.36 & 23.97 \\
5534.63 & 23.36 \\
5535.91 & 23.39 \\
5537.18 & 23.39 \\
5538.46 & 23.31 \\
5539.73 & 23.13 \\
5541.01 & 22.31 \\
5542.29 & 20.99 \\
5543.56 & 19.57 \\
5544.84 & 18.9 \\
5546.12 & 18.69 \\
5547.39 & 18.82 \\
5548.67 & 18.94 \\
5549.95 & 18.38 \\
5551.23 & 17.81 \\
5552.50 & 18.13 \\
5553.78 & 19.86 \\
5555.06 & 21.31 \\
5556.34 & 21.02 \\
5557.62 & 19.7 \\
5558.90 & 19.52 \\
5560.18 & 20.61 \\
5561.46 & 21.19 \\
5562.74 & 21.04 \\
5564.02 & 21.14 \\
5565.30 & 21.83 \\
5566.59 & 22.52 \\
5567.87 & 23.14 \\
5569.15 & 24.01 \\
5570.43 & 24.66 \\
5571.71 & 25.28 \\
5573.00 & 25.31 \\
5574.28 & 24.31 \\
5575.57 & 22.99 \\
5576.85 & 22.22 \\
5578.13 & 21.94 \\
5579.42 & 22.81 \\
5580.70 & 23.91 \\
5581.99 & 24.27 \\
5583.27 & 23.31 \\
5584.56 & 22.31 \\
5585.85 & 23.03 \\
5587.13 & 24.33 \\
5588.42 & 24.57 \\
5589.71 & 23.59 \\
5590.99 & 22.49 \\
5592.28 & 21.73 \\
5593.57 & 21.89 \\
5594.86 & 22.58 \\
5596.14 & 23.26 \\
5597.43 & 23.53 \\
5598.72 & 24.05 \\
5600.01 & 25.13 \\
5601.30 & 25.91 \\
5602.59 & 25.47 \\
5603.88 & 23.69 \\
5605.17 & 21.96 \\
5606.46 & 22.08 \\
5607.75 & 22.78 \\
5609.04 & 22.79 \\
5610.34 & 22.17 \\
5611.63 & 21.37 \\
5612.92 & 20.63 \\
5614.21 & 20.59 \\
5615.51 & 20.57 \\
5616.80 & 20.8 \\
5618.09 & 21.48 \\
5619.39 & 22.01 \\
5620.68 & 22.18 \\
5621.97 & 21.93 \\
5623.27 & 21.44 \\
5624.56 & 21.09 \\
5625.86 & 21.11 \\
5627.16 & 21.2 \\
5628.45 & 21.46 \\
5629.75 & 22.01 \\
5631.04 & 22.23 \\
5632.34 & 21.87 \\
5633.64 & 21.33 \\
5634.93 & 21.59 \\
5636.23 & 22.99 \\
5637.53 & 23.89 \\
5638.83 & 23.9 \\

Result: 1.8 Angstrom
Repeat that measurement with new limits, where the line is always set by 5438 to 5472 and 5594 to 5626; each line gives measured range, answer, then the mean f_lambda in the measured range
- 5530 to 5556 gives 1.5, 21.2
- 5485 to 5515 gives 1.8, 21.3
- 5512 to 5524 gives 0.2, 22.3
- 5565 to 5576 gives -0.7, 23.8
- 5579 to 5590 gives -0.5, 23.6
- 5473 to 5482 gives 0.2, 22.2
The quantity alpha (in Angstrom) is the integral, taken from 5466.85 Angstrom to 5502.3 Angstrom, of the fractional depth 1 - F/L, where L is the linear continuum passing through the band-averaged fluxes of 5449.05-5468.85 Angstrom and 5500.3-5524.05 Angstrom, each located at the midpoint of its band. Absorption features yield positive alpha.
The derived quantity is 0.7 Angstrom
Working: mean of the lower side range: 22.2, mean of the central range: 21.7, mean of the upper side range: 22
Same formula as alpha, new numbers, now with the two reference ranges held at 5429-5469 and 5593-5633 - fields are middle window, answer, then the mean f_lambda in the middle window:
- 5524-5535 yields -0.9 Angstrom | 24.5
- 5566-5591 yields -1.3 Angstrom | 23.6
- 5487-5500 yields 1.2 Angstrom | 20.7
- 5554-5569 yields 0.8 Angstrom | 21.2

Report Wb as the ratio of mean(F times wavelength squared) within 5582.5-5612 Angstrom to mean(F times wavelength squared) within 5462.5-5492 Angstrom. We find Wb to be 1.1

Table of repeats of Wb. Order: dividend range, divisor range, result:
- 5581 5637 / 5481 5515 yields 1.09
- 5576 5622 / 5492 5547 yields 1.06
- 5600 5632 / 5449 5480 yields 1.05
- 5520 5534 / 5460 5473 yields 1.11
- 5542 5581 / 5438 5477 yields 0.98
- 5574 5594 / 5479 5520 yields 1.11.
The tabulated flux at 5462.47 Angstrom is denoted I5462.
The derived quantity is 20.02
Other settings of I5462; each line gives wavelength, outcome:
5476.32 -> 21.58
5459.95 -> 20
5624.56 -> 21.09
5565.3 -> 21.83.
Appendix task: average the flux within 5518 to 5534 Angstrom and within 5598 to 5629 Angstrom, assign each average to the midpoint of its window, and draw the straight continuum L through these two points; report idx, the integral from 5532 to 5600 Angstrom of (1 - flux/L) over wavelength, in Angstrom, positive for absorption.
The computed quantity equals 2.90 Angstrom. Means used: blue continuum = 23.9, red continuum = 22.2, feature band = 22.1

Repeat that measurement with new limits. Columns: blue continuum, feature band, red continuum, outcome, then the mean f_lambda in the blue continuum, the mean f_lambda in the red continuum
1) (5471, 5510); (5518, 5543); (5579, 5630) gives -1.9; 21.4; 22.6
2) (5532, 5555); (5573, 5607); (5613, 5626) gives -3.6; 20.9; 21.3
